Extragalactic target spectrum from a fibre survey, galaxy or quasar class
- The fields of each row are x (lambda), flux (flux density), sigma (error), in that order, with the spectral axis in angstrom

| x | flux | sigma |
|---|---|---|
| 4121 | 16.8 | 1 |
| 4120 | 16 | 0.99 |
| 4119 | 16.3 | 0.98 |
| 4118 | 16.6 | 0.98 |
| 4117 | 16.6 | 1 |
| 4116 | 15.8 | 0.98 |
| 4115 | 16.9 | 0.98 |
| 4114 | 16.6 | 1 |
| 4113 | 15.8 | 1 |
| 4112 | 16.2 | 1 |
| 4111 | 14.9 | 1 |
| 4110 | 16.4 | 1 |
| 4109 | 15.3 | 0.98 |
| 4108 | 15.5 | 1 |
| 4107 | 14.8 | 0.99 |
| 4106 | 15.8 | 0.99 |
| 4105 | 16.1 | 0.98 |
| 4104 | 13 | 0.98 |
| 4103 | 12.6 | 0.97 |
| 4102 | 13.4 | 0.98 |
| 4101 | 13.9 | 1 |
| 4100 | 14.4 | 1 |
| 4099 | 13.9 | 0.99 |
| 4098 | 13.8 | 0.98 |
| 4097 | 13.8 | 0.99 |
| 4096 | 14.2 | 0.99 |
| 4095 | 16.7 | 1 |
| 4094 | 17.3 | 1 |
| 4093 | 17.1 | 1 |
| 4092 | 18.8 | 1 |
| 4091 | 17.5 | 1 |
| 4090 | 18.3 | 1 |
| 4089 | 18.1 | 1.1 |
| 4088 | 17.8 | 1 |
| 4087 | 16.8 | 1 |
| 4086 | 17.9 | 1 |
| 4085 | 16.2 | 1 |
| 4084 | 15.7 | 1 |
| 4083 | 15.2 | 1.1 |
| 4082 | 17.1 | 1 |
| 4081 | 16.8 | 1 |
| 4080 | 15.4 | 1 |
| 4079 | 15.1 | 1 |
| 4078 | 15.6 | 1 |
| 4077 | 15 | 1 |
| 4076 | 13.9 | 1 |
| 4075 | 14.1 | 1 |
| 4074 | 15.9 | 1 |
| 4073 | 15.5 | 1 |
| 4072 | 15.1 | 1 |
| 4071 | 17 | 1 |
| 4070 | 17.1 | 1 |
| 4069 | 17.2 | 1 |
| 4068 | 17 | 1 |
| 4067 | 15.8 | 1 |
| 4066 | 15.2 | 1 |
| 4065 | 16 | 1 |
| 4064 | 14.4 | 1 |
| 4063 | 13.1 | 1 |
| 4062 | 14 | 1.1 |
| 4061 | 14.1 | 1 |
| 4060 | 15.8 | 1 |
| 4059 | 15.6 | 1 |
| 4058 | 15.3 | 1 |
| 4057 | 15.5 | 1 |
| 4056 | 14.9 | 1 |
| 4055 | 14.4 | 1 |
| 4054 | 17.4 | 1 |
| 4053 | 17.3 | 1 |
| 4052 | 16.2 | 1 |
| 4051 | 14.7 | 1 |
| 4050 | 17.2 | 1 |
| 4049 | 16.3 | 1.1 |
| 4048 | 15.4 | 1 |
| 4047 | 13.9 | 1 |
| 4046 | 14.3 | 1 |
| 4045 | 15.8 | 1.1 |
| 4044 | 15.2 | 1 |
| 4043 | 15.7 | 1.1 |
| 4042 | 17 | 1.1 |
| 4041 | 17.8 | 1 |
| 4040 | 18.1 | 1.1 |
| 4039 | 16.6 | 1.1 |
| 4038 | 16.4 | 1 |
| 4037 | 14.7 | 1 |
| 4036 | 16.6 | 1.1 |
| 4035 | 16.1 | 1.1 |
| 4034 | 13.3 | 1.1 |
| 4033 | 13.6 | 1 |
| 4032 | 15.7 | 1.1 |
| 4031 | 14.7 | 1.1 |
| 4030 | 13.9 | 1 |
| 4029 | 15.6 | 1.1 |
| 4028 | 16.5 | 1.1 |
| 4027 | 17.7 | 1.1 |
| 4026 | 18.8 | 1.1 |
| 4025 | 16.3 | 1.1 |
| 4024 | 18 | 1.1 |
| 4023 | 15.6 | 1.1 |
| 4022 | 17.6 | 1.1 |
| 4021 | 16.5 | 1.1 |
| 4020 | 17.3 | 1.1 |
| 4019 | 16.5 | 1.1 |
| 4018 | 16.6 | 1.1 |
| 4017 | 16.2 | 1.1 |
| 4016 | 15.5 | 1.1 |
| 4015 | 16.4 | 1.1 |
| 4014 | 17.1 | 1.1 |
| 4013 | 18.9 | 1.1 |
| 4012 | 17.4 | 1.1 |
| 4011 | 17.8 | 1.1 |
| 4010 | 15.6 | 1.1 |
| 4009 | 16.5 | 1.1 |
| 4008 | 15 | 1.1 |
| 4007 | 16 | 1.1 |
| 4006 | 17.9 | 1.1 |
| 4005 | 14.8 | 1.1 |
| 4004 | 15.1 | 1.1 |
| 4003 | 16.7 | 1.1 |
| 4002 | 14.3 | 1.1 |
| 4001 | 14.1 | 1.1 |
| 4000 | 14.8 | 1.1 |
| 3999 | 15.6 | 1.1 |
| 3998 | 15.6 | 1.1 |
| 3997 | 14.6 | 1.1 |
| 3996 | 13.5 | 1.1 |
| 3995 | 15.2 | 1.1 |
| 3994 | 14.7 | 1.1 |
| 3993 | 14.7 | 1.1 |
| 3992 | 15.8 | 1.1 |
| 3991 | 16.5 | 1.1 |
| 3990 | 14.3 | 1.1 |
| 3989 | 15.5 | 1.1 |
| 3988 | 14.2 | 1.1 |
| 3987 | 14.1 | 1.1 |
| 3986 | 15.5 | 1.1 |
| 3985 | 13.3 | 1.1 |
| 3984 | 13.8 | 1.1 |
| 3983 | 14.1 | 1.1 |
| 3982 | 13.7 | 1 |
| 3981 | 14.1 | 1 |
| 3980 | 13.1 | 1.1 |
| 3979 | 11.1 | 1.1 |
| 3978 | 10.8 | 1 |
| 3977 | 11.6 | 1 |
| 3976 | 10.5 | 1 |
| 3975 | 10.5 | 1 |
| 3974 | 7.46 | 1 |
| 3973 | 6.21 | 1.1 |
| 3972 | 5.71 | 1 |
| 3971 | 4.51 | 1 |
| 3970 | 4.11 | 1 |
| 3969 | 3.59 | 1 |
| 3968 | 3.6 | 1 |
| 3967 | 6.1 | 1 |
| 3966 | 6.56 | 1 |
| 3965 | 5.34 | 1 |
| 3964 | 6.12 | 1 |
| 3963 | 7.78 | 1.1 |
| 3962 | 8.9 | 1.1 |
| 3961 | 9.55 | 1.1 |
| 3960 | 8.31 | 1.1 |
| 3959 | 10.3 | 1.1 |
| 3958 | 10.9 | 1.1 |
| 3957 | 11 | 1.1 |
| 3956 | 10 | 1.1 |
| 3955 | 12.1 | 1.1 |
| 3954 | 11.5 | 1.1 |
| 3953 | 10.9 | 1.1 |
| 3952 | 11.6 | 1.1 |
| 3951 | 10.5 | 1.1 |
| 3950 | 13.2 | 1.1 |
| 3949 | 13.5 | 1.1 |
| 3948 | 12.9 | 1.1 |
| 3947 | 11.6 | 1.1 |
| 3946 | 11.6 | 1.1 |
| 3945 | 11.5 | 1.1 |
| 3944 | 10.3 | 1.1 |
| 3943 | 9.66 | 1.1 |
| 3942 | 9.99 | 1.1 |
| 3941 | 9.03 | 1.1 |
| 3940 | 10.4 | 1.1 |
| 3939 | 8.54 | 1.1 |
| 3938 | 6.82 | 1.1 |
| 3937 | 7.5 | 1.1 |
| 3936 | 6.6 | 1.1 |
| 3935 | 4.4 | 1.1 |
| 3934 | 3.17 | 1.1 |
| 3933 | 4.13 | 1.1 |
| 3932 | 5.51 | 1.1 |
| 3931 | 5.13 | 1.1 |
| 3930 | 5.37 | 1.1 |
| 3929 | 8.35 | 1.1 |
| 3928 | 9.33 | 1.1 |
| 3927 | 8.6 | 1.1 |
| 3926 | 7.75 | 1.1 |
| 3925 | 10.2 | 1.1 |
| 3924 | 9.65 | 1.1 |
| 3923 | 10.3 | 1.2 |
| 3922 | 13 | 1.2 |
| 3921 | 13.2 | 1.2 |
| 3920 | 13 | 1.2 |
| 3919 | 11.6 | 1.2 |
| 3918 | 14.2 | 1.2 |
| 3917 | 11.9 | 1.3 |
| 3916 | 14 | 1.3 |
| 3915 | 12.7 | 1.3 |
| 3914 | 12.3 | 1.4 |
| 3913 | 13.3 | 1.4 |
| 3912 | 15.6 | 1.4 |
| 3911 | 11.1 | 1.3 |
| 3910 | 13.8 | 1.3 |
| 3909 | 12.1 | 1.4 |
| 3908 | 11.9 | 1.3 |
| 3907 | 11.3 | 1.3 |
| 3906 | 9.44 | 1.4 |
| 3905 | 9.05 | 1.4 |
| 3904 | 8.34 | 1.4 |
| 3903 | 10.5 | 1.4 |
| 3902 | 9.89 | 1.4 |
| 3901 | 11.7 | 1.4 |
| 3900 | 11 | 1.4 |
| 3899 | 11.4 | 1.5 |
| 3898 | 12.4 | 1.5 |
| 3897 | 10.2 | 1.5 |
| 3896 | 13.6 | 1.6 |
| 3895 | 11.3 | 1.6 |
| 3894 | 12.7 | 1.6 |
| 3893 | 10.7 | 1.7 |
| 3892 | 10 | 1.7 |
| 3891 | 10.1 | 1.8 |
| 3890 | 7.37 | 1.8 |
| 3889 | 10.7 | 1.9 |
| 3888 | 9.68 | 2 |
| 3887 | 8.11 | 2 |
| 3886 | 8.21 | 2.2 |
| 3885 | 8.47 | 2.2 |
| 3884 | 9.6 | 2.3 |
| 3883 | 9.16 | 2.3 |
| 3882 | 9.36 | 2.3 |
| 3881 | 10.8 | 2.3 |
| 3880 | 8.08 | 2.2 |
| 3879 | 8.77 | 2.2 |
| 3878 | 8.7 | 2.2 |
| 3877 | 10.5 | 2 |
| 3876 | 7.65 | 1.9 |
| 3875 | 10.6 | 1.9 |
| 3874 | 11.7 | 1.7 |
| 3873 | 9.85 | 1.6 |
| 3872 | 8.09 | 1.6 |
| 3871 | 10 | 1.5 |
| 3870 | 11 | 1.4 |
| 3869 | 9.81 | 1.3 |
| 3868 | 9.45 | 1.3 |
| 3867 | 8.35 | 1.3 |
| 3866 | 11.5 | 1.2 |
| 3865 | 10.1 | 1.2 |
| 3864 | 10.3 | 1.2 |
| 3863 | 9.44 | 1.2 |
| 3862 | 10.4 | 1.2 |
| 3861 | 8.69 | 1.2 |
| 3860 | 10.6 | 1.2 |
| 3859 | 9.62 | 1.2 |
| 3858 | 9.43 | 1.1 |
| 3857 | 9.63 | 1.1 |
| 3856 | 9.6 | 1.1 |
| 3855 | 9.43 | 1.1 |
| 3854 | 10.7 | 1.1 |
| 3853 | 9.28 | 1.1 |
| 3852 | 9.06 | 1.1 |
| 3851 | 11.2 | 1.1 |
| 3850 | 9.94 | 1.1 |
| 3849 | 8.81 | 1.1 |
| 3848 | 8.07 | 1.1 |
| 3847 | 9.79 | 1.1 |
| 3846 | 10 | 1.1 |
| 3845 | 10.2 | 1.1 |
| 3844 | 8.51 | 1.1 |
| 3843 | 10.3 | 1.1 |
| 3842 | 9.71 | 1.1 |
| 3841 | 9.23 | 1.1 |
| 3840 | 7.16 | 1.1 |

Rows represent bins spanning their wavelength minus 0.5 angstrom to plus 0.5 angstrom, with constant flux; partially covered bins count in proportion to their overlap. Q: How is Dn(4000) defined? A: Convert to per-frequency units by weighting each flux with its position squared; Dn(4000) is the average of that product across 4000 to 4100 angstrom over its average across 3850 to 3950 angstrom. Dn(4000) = 1.72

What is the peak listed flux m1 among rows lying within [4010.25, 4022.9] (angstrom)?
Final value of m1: 18.9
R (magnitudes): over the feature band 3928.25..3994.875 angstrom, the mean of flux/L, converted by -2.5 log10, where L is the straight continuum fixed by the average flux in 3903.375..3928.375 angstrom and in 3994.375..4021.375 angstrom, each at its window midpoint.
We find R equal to 0.36 mag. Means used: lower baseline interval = 11.5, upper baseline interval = 16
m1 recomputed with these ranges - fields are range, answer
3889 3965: 15.6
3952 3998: 16.5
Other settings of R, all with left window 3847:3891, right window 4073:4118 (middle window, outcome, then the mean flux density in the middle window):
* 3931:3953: 0.26 mag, 9.11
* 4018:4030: -0.22 mag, 16.8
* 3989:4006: -0.16 mag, 15.1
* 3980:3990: -0.12 mag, 14.2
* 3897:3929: -0.06 mag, 11.4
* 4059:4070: -0.03 mag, 15.4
